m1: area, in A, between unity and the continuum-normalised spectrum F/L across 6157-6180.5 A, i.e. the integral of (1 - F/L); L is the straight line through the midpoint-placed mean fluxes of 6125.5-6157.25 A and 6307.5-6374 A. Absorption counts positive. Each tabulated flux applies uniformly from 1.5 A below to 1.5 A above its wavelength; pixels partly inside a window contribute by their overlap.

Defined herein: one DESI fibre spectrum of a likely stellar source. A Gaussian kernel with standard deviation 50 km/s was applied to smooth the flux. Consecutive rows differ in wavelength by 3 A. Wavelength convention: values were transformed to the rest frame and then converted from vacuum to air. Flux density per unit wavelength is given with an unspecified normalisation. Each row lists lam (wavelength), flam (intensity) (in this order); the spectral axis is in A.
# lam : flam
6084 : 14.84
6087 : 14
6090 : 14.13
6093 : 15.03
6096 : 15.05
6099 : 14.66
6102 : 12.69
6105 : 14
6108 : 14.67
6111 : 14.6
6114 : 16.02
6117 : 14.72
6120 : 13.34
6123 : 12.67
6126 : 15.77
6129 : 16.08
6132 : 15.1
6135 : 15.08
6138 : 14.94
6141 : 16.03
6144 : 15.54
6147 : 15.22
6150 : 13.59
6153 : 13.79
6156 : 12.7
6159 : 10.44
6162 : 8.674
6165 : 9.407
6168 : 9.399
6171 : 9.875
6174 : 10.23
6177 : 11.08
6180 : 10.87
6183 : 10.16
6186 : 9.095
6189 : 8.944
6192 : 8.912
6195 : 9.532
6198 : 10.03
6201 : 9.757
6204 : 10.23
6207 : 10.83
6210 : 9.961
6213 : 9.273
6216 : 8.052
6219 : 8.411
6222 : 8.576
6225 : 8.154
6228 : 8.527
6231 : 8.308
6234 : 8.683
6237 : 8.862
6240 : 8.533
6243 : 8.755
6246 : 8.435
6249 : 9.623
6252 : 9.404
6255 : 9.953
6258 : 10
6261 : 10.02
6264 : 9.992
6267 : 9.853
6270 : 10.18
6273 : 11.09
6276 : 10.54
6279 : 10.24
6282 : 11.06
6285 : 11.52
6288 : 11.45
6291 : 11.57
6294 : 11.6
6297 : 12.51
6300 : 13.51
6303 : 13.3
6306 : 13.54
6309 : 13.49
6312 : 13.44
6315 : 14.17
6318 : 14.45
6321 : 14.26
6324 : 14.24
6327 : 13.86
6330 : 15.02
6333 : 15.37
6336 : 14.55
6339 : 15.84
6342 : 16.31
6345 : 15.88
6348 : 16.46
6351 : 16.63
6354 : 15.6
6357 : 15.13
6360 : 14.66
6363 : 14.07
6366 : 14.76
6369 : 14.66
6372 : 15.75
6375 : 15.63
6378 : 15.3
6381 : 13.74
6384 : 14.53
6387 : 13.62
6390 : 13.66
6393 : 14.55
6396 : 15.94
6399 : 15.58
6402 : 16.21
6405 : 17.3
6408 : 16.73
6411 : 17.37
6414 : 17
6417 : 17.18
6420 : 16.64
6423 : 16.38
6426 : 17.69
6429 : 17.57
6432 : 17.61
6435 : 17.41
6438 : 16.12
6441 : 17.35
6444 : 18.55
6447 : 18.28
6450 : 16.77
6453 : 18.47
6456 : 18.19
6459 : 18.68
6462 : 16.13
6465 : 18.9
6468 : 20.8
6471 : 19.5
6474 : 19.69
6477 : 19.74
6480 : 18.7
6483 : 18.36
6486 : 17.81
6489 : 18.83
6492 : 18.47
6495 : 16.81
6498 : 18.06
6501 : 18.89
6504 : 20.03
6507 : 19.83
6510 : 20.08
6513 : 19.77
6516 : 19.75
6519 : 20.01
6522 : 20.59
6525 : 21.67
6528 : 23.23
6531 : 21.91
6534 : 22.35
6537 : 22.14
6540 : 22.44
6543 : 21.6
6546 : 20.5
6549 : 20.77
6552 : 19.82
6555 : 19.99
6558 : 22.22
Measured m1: 7.69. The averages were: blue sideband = 14.9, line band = 10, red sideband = 14.9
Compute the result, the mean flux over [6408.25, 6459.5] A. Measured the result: 17.4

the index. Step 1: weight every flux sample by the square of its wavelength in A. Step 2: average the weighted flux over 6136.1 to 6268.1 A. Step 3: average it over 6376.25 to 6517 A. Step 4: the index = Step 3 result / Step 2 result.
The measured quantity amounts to 1.9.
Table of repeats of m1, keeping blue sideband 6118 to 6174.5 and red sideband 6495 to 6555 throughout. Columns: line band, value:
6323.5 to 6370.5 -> 5.12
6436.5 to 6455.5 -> 1.41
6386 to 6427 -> 4.76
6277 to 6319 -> 9.41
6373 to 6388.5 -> 2.74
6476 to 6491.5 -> 0.89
